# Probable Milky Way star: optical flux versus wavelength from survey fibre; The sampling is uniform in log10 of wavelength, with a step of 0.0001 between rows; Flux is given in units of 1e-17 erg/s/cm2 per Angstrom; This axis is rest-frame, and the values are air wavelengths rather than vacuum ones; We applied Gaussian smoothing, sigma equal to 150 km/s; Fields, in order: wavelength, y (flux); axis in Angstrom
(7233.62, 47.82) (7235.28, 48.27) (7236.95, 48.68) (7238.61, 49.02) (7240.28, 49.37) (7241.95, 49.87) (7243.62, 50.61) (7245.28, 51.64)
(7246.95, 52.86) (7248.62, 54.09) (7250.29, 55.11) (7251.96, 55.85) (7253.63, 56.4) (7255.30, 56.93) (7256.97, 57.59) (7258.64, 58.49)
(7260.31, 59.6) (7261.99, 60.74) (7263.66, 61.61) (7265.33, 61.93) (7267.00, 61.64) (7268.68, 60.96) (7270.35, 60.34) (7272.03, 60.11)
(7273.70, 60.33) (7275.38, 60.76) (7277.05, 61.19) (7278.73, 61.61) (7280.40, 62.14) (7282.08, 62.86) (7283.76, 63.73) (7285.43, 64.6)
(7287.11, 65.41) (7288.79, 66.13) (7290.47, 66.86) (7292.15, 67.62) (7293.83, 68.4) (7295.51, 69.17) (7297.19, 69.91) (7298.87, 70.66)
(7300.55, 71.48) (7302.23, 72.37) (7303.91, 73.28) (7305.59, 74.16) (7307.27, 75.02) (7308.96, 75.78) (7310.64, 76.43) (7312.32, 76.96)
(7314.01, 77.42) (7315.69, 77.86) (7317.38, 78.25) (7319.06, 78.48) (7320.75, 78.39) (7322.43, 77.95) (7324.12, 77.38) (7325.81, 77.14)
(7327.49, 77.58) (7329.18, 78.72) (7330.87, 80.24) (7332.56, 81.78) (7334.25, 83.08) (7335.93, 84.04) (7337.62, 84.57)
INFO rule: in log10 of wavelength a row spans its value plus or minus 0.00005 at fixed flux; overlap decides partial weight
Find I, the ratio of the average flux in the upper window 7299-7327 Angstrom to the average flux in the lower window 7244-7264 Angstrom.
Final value 1.35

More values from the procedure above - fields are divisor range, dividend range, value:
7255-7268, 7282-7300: 1.12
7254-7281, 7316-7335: 1.31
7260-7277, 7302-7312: 1.23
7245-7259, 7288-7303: 1.25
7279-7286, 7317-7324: 1.24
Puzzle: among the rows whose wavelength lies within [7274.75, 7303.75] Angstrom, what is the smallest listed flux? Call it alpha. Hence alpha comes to 60.76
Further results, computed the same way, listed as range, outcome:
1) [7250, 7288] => 55.11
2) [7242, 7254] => 50.61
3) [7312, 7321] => 76.96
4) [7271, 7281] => 60.11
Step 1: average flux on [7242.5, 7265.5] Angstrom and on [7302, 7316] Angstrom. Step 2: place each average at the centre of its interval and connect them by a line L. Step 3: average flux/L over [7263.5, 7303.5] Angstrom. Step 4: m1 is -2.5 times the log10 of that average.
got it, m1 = 0.03 mag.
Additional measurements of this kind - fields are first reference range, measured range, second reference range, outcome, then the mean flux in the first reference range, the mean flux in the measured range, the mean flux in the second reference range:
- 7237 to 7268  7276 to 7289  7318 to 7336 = 0.032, 55.6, 63.3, 79.3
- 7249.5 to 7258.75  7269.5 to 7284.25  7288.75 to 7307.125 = 0.041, 56.6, 61.4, 70.4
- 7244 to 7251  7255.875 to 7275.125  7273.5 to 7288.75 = -0.035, 53.2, 60.3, 62.8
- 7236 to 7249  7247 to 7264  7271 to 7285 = -0.050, 50.6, 57.3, 61.7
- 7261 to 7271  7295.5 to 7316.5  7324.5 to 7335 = -0.020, 61.2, 74.1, 79.6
